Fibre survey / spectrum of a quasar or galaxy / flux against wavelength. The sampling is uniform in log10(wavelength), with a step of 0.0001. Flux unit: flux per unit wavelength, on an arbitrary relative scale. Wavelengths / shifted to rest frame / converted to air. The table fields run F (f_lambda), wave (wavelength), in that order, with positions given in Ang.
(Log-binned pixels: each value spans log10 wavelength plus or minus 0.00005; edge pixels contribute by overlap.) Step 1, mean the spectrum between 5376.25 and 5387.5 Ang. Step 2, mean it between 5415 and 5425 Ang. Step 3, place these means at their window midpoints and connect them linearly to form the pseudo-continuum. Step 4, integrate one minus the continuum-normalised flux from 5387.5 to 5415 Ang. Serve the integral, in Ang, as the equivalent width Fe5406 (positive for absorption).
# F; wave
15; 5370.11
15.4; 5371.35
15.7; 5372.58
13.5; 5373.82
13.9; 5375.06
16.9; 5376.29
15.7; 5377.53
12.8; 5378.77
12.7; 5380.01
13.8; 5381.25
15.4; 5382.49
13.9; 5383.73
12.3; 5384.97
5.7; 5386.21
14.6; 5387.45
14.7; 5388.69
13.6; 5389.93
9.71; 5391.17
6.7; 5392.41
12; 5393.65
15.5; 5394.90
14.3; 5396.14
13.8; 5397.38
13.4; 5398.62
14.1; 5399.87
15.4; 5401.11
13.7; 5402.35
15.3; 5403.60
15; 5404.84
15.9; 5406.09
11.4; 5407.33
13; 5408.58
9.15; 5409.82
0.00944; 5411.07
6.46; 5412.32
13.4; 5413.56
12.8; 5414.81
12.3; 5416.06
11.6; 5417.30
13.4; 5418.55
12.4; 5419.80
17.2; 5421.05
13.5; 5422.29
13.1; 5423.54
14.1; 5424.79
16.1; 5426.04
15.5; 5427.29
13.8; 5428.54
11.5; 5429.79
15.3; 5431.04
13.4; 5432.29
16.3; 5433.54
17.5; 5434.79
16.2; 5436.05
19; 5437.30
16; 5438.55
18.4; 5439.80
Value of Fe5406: 2.03 Ang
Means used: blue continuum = 13.1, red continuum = 13.4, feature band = 12.3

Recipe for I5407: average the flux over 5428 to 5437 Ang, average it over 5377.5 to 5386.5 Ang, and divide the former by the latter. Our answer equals 1.17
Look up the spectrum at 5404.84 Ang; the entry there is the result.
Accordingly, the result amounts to 15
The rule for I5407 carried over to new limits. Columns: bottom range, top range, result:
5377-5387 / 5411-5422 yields 0.92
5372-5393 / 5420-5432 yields 1.10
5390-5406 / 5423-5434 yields 1.07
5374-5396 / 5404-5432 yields 0.97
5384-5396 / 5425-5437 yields 1.28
